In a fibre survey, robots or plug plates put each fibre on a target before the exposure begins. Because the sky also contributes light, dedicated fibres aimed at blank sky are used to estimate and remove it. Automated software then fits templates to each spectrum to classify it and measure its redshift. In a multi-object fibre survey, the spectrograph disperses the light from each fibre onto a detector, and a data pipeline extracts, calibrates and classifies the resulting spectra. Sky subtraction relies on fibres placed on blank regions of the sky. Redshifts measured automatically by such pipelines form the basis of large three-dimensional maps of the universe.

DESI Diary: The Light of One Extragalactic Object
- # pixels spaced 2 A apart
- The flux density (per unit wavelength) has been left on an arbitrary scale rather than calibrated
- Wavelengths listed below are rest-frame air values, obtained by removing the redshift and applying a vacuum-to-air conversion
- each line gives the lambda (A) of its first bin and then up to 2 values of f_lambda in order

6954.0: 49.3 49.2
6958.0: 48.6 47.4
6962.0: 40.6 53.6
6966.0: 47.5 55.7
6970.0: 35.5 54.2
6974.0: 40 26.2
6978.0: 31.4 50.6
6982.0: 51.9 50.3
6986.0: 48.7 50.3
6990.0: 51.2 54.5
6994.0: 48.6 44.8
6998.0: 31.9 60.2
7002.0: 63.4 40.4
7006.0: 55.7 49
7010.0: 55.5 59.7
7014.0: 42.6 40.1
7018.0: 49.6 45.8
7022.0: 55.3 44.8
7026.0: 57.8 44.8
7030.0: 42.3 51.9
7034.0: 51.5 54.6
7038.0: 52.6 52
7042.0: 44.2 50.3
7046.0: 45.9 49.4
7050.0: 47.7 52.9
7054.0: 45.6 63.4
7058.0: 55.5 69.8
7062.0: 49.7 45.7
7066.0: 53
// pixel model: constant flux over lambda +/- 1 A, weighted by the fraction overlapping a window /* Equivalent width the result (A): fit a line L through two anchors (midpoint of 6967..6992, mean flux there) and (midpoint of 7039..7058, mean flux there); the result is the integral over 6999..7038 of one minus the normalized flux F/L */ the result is -2.0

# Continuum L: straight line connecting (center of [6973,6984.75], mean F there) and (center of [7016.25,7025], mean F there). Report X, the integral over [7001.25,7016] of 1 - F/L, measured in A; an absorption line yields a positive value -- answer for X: -1.63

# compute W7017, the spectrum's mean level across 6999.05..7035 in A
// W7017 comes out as 50.6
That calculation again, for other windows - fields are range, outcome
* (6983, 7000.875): 48.9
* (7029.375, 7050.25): 49.5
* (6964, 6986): 45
